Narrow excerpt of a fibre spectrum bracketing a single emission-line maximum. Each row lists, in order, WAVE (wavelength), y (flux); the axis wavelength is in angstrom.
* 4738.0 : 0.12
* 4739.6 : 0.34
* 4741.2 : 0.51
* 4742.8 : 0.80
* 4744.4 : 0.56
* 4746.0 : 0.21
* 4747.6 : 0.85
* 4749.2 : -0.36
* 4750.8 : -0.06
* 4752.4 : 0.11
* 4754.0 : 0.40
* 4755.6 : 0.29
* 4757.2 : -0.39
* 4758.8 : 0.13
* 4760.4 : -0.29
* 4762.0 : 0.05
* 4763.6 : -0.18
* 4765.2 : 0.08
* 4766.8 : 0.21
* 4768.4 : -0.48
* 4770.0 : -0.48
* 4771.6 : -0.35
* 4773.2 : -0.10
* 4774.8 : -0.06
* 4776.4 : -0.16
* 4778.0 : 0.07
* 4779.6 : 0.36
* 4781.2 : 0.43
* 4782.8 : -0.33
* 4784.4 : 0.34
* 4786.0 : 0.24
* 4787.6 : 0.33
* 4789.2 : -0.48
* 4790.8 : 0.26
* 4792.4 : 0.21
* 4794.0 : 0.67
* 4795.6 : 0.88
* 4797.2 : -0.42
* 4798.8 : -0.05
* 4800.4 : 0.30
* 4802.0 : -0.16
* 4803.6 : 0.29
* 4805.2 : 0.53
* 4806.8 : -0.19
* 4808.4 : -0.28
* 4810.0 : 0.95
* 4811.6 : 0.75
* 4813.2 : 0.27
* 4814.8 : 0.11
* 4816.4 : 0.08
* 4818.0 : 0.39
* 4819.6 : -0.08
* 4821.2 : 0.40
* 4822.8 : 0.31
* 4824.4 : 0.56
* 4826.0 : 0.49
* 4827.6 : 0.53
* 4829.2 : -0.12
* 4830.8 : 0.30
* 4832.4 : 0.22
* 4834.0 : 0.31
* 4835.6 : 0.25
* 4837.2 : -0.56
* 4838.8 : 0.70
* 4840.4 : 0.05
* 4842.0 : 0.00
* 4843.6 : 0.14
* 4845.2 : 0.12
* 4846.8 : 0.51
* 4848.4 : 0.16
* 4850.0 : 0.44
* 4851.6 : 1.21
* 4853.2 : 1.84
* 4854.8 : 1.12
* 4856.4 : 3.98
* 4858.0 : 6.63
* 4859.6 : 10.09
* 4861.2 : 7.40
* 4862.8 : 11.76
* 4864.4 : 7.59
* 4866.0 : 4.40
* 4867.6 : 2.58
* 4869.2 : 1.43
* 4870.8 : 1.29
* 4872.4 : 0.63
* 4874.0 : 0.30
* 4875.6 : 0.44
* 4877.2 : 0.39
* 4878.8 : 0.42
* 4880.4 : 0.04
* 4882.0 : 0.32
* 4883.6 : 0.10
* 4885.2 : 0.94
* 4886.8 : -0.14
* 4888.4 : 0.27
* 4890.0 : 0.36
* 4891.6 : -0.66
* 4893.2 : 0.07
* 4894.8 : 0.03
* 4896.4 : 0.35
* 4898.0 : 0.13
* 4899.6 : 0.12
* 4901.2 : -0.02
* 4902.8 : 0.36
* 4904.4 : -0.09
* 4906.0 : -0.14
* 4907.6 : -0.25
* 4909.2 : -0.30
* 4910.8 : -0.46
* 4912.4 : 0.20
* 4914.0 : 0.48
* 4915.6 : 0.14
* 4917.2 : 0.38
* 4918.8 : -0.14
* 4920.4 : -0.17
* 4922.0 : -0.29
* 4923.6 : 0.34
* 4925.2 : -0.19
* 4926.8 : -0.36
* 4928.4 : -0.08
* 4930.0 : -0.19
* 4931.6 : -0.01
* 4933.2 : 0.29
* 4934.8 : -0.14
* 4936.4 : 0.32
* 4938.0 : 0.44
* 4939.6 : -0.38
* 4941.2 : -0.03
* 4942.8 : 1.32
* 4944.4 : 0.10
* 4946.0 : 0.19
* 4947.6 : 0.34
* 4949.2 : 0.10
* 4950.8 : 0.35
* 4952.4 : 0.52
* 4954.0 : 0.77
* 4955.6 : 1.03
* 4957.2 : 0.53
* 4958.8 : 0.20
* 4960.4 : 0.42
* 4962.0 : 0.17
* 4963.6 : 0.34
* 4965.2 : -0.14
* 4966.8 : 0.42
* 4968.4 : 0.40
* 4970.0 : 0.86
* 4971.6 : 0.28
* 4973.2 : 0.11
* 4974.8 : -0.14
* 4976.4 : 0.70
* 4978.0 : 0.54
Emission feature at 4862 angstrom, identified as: Ly-alpha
